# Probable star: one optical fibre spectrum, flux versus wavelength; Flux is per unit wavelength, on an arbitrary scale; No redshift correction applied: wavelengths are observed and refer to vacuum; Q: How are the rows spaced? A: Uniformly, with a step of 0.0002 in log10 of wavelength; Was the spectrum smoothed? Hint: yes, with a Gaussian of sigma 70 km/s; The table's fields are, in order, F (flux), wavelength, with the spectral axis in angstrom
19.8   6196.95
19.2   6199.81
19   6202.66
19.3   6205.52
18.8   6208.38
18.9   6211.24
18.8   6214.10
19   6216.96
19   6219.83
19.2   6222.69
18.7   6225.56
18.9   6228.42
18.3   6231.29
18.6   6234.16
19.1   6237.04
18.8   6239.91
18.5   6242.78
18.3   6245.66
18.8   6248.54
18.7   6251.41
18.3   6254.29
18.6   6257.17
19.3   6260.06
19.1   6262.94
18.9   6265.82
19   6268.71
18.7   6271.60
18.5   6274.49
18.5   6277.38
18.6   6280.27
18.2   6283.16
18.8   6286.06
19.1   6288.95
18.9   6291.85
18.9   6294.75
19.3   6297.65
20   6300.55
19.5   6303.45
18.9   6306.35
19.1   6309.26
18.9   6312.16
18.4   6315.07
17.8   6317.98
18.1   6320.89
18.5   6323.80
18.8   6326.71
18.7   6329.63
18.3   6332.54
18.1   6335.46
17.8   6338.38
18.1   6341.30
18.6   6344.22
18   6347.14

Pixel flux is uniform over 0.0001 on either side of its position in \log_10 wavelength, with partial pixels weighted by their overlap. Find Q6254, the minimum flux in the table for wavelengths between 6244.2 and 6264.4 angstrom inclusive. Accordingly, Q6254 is 18.3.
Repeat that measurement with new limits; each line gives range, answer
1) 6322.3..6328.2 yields 18.5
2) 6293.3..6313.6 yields 18.9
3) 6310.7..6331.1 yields 17.8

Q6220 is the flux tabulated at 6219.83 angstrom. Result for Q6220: 19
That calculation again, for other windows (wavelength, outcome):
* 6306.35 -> 18.9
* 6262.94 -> 19.1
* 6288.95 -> 19.1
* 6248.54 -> 18.8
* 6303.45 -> 19.5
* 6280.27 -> 18.6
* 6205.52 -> 19.3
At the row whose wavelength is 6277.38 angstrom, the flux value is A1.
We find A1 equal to 18.5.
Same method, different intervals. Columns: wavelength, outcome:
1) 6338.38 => 17.8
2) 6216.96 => 19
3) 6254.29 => 18.3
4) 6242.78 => 18.5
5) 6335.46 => 18.1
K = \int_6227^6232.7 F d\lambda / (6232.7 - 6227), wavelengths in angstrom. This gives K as 18.6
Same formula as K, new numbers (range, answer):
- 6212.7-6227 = 18.9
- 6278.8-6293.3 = 18.7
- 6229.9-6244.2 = 18.7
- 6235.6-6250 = 18.7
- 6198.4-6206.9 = 19.2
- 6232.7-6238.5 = 18.8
